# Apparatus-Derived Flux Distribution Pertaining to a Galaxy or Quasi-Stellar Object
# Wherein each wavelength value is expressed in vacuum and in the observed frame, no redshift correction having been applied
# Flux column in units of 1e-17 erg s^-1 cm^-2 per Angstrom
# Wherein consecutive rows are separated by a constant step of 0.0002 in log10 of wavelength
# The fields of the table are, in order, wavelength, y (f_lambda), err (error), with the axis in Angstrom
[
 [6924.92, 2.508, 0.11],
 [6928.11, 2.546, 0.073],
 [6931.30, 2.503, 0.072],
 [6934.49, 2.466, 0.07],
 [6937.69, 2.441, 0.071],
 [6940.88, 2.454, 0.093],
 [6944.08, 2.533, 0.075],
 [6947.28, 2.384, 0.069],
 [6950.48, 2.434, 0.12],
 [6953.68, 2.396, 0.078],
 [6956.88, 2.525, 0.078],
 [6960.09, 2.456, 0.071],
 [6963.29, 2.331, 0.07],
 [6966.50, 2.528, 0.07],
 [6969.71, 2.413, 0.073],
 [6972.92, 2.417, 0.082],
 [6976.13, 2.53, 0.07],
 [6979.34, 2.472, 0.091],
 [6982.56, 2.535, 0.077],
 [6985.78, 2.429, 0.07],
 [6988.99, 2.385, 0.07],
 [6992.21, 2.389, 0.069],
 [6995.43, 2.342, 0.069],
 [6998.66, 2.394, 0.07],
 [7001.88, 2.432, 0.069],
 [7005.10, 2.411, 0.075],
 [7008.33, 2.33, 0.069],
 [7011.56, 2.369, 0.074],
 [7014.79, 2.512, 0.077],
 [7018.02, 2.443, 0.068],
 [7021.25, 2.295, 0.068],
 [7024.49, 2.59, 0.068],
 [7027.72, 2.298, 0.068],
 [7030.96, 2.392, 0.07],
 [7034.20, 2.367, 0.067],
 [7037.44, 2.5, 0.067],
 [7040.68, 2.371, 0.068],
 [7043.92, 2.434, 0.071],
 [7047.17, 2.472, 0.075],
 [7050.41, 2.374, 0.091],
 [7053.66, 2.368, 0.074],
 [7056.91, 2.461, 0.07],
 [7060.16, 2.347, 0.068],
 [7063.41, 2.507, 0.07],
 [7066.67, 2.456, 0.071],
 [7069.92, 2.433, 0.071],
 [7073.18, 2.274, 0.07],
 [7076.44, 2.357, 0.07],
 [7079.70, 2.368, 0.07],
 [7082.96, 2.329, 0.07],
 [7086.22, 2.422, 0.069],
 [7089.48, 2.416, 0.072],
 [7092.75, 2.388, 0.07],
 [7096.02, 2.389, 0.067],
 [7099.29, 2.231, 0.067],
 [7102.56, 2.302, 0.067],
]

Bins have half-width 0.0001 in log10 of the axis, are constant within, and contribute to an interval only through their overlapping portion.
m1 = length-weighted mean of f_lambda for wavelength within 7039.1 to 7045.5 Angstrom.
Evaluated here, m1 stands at 2.4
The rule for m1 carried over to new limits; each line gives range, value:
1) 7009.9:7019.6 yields 2.44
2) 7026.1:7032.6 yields 2.35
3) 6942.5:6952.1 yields 2.45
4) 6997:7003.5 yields 2.41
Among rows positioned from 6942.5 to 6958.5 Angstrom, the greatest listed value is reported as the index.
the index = 2.533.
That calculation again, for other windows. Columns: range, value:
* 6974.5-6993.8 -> 2.535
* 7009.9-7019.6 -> 2.512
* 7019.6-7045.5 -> 2.59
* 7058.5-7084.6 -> 2.507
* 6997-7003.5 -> 2.432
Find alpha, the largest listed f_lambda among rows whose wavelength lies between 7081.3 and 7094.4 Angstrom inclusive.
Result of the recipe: 2.422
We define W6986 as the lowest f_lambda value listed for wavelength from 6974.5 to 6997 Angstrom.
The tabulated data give 2.342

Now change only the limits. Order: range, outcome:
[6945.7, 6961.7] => 2.384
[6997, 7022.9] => 2.295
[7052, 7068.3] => 2.347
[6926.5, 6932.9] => 2.503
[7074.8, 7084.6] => 2.329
